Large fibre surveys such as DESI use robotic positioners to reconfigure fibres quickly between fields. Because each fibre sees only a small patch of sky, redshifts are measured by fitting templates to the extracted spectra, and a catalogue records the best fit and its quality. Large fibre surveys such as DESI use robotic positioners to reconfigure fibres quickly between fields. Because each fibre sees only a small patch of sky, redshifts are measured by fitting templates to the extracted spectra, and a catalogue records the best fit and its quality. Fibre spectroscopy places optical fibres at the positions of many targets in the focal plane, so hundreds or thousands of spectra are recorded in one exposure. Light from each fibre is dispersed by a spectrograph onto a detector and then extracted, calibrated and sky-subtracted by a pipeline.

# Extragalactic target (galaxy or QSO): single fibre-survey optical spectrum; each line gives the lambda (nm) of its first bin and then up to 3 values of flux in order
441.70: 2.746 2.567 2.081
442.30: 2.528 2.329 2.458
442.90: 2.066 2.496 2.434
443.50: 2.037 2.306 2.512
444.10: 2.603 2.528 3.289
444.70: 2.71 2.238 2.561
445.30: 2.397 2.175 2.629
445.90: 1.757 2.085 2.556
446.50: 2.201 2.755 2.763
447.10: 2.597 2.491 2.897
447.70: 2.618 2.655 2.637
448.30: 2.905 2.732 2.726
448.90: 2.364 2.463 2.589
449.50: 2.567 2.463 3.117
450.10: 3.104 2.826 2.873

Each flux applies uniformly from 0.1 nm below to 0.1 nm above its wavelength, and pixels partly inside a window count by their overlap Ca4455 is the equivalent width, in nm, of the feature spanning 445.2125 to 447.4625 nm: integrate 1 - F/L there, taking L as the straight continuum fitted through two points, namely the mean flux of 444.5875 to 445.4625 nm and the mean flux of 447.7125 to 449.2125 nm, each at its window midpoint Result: 0.11 nm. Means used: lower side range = 2.47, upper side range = 2.64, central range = 2.41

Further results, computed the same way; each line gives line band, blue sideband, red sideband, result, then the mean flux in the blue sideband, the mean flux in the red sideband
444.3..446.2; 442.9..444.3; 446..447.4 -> 0.01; 2.38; 2.49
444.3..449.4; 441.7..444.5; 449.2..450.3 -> 0.14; 2.43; 2.77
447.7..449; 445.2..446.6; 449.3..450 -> -0.06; 2.26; 2.7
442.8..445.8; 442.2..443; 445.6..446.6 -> -0.22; 2.35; 2.25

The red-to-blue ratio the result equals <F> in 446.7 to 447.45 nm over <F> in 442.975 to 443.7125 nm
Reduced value 1.15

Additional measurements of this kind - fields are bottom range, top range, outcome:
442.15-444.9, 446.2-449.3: 1.06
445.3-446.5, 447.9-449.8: 1.16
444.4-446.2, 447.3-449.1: 1.10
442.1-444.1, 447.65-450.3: 1.15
